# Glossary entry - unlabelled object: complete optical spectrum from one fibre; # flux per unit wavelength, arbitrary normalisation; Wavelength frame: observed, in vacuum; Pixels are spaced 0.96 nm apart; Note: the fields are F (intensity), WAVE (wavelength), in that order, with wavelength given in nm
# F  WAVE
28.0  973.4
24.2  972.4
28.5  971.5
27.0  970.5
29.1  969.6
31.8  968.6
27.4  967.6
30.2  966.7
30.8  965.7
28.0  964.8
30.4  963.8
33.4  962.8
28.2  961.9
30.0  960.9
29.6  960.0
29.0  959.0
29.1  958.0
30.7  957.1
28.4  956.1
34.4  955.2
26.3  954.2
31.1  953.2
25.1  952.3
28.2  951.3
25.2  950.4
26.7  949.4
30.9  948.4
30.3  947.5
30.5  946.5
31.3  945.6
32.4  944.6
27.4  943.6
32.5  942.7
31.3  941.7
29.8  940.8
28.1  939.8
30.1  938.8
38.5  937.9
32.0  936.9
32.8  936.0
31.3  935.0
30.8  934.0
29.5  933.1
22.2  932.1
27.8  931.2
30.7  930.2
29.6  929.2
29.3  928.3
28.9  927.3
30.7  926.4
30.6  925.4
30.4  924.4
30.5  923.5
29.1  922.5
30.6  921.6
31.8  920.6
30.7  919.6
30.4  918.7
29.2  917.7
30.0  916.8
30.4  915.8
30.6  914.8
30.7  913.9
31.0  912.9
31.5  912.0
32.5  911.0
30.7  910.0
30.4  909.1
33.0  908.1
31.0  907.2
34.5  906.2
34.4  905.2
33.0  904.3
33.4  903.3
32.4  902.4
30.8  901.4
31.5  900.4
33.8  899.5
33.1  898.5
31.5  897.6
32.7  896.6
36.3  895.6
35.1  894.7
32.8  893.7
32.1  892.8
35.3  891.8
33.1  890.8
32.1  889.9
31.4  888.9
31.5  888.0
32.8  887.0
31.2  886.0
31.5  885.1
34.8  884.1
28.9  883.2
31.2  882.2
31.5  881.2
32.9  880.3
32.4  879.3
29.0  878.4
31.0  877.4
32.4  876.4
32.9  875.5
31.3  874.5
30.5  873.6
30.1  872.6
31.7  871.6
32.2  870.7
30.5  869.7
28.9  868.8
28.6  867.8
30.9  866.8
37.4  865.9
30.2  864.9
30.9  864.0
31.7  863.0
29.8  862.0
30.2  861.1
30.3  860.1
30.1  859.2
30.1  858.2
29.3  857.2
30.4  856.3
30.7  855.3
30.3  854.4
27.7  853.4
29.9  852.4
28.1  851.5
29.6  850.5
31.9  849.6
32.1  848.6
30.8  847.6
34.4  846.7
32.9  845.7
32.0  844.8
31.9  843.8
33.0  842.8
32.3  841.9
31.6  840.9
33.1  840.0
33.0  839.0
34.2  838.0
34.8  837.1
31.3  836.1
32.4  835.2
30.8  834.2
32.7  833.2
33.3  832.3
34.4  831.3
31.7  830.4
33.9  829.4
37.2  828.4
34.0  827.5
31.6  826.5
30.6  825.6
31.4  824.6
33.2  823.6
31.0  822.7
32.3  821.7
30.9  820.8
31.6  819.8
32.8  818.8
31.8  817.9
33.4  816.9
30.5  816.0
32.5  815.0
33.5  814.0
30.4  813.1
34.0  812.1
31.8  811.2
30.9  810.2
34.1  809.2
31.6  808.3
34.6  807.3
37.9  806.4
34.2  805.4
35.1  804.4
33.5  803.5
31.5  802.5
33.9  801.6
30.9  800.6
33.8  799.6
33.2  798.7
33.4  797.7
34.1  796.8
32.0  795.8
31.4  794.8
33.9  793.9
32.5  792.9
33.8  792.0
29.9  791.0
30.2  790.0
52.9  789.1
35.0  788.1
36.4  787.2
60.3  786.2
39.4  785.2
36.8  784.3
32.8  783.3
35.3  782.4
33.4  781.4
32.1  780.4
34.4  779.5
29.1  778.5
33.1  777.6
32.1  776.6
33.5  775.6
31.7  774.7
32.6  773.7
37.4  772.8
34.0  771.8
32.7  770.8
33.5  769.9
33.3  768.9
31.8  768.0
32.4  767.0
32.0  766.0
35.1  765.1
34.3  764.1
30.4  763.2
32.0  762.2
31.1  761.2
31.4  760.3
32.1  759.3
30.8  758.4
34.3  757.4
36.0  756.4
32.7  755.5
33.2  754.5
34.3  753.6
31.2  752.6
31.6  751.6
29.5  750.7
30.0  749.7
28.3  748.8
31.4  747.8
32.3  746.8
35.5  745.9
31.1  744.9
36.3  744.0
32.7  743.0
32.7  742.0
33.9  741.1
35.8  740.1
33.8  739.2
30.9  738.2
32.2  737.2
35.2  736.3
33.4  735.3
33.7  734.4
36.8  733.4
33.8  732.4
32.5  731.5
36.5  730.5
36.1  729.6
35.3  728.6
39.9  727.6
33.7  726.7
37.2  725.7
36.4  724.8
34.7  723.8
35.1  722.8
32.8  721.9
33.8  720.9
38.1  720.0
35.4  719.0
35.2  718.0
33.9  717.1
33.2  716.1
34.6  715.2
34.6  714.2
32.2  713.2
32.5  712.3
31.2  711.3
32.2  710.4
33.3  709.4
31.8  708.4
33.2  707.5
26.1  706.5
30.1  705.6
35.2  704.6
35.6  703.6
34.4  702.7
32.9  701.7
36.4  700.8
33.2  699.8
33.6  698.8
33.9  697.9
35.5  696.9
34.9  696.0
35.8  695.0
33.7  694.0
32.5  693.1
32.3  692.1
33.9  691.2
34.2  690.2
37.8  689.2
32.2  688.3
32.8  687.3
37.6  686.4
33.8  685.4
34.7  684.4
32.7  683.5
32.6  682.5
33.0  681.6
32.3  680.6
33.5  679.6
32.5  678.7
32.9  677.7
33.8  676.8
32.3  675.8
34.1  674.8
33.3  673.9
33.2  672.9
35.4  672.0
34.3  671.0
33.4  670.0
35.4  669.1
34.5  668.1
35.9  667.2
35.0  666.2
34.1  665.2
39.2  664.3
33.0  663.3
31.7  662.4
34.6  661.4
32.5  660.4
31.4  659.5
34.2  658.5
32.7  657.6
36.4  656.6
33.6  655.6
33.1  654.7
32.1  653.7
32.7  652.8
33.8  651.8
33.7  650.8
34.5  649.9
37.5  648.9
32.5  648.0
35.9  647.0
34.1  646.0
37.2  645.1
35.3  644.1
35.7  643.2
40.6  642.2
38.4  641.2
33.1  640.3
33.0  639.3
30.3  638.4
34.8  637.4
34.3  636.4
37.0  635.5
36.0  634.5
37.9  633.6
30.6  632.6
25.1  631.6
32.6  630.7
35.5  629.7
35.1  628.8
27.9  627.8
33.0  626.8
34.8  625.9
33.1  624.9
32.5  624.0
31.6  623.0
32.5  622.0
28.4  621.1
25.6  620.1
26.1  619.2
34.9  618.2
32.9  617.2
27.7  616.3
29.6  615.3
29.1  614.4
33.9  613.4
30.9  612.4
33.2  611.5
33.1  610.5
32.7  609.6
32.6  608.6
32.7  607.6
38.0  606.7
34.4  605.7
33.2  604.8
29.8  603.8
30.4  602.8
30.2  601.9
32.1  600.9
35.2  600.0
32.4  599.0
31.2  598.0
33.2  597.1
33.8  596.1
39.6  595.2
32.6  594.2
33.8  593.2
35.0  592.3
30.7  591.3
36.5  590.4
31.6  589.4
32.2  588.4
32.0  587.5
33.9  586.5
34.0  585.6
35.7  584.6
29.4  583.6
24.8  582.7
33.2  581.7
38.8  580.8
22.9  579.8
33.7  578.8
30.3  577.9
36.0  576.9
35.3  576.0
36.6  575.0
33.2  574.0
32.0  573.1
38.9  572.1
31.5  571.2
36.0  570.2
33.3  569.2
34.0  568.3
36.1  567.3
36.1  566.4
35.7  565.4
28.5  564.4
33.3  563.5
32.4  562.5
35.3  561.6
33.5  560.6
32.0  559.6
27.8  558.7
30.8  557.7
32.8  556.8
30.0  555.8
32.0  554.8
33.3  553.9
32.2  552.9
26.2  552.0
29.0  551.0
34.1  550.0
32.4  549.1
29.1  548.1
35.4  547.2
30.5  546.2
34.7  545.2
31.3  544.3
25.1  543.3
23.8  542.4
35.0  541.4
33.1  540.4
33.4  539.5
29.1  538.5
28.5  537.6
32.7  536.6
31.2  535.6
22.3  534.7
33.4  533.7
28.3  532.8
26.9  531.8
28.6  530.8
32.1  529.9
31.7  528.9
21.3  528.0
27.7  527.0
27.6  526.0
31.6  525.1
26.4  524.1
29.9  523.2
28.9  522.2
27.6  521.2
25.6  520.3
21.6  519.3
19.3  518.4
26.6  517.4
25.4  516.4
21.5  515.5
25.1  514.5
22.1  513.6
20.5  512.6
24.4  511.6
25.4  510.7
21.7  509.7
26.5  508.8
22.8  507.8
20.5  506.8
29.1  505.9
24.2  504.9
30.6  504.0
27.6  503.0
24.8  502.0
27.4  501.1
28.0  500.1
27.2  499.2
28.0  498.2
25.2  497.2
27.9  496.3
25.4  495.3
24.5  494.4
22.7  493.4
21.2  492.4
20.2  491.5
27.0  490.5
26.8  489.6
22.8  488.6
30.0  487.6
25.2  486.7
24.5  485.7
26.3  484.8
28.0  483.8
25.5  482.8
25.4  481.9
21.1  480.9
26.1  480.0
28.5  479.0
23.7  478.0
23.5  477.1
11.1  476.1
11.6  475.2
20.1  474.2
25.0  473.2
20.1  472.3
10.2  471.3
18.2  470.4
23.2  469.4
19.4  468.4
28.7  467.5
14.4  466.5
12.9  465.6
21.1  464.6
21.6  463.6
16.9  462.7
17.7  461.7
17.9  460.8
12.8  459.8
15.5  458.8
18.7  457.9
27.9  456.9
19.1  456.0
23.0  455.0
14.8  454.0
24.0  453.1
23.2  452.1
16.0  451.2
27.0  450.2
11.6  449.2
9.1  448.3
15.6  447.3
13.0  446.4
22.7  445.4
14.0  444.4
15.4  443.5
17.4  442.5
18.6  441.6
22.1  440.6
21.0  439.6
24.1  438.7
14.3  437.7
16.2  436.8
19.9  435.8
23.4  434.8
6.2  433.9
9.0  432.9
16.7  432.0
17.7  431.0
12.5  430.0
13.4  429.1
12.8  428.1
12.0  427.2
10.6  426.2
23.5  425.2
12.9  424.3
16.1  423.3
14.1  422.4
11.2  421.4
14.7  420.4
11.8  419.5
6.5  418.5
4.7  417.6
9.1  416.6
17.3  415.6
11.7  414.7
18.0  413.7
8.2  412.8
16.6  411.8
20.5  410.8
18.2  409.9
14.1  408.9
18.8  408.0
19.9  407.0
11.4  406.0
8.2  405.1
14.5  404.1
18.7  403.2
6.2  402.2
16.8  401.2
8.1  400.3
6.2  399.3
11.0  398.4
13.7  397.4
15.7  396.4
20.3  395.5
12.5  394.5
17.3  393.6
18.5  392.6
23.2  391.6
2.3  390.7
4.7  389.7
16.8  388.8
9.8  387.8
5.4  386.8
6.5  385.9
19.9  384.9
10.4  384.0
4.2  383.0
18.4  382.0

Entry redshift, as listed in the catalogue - 0.20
